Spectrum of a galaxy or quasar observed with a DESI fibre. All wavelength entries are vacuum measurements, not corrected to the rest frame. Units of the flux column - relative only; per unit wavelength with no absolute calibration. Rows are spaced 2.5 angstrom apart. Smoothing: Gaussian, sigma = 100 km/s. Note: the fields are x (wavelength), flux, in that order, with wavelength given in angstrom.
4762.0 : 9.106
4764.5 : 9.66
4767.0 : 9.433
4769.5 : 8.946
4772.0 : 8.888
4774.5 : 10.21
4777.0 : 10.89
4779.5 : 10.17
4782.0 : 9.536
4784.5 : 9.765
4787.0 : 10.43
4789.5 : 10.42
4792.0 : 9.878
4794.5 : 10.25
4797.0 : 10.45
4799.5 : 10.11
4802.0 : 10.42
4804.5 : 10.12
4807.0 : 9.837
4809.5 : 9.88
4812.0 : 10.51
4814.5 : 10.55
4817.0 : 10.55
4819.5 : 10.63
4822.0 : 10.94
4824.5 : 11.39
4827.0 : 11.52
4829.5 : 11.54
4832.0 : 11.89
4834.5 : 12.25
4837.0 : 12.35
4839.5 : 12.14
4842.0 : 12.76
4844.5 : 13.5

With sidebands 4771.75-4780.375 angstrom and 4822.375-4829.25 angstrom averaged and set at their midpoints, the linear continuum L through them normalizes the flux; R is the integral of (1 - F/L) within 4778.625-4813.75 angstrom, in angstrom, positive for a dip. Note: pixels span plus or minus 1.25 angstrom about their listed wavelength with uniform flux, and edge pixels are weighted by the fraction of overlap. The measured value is 1.7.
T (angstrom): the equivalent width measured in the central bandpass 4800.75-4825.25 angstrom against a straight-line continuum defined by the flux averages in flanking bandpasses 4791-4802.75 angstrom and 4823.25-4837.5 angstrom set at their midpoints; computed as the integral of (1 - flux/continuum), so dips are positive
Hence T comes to 1.15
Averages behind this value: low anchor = 10.2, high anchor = 11.8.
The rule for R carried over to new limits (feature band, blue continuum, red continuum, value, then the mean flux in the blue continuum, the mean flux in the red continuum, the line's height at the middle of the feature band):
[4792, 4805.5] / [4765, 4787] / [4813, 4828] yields 0.15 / 9.77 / 10.9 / 10.4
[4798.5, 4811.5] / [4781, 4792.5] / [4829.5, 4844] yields 0.89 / 10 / 12.3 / 10.8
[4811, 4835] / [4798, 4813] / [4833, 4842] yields 0.39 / 10.1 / 12.3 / 11.3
